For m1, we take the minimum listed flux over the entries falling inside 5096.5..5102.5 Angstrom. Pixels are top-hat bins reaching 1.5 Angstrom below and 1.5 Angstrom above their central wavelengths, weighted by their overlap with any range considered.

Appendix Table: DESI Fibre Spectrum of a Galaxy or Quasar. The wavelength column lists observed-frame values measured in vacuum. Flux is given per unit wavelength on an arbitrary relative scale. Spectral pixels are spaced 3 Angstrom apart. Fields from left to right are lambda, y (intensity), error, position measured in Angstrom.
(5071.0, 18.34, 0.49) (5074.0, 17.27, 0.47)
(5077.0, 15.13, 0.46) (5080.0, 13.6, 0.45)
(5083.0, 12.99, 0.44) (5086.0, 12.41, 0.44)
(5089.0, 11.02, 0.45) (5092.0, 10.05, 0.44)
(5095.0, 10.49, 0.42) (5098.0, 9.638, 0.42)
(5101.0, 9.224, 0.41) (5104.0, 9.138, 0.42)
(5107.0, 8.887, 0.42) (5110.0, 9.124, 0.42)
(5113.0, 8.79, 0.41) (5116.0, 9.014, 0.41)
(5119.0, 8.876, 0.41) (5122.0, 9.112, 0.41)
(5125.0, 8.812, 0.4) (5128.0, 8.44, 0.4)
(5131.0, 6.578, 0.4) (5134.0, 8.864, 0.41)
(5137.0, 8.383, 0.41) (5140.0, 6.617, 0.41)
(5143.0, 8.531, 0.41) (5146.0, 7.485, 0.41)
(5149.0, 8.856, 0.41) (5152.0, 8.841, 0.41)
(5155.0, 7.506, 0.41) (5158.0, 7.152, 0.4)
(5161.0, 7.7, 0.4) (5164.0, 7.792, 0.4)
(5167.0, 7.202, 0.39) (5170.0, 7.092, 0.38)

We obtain 9.224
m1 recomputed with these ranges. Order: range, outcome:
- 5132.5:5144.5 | 6.617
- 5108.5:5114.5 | 8.79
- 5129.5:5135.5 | 6.578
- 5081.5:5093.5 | 10.05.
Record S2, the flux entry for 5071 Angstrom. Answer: 18.34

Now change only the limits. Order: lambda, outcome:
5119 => 8.876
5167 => 7.202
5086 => 12.41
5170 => 7.092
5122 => 9.112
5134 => 8.864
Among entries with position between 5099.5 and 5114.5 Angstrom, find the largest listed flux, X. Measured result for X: 9.224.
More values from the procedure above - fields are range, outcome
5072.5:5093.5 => 17.27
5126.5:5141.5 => 8.864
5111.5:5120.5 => 9.014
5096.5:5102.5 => 9.638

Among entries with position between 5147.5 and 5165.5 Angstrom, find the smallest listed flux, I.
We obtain 7.152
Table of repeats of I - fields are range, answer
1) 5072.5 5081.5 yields 13.6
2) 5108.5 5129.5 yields 8.44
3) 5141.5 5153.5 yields 7.485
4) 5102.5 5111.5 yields 8.887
